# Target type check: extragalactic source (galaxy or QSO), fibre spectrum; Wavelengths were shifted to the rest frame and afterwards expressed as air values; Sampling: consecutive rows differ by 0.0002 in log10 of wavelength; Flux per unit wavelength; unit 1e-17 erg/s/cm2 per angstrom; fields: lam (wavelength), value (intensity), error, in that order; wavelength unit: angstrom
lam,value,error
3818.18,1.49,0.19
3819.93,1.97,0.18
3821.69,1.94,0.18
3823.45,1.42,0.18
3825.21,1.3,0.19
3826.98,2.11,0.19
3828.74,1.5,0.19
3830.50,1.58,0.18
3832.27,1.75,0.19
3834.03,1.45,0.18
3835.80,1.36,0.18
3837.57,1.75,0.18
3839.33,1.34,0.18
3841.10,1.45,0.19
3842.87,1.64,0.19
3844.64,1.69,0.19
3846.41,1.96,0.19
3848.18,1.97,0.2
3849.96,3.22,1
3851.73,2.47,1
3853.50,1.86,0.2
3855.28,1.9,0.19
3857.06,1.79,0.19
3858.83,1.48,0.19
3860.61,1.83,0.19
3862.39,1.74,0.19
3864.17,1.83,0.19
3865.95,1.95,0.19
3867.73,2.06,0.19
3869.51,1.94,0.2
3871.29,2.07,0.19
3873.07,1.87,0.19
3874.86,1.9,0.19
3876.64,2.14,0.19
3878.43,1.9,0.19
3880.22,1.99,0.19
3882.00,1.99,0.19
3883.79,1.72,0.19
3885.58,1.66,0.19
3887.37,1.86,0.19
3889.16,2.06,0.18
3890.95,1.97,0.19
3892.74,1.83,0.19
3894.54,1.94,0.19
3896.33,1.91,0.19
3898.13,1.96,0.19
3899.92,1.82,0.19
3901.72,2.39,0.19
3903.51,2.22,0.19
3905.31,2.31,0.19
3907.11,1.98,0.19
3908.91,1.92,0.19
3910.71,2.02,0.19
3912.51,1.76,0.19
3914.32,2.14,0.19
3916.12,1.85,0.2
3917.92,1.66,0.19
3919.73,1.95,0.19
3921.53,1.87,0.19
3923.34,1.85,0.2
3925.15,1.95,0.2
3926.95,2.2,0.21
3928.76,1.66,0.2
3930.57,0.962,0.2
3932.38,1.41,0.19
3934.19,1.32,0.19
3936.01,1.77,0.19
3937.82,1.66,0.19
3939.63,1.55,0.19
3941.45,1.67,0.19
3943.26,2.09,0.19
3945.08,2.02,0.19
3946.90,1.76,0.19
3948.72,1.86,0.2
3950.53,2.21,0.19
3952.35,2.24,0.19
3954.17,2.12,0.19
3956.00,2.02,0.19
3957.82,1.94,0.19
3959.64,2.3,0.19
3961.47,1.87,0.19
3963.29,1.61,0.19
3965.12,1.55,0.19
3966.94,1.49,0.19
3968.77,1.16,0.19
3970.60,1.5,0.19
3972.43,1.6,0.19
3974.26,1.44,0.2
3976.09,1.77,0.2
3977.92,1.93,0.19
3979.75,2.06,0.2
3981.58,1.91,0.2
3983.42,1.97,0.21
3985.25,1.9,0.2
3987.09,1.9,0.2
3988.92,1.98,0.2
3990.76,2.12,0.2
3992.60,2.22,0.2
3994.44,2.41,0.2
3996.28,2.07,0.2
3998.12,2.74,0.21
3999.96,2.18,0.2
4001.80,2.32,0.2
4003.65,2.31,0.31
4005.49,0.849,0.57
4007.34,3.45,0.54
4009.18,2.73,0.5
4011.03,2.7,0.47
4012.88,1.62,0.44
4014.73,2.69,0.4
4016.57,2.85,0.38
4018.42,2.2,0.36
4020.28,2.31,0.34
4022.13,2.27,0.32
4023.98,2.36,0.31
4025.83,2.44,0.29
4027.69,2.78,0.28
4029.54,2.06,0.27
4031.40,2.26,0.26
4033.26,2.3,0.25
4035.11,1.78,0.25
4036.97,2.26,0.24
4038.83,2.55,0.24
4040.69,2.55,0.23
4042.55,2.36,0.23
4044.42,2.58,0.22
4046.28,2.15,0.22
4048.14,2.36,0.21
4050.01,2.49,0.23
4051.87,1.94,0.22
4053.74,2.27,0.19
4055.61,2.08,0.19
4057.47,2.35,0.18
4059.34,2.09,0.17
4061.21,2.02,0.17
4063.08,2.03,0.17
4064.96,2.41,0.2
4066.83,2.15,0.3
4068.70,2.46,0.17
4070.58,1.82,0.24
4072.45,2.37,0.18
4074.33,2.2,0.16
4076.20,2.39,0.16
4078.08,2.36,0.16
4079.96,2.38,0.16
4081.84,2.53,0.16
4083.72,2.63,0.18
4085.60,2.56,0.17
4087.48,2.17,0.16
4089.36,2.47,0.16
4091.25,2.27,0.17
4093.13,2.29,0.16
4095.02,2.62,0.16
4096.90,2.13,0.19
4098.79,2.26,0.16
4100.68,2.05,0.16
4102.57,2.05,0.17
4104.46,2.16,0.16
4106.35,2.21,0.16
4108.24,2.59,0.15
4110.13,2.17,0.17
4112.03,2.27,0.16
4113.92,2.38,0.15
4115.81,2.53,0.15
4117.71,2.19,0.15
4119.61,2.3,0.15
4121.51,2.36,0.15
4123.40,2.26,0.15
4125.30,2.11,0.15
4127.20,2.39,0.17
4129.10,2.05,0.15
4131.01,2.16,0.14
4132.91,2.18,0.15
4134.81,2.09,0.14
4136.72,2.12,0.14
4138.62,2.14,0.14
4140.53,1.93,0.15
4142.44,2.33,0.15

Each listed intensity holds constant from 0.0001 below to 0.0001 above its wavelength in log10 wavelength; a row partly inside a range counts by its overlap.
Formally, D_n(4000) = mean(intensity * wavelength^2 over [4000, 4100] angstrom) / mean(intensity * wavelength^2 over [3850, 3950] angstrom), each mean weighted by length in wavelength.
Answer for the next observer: 1.3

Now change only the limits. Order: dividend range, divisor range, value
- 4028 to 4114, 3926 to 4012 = 1.24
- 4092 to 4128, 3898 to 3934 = 1.34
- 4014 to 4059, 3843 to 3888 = 1.31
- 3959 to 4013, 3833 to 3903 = 1.12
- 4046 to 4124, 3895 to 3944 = 1.34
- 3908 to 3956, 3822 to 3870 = 1.07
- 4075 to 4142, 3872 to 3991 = 1.34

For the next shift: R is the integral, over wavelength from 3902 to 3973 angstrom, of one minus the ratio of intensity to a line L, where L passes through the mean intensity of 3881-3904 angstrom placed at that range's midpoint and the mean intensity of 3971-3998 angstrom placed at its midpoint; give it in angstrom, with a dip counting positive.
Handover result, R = 4.6 angstrom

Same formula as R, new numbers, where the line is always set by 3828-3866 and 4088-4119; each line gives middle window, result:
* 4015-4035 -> -2.2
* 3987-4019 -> -3.3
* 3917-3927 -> 0.3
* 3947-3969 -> 1.4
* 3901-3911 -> -1.2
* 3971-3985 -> 1.7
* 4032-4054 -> -1.3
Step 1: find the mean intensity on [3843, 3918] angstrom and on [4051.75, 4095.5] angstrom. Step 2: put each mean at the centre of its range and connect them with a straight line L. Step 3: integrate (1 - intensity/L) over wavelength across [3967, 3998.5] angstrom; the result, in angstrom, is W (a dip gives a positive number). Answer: 3.6 angstrom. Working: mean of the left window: 1.97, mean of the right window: 2.29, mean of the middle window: 1.9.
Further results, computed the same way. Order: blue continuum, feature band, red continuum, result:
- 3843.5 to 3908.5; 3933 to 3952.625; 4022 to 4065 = 2.7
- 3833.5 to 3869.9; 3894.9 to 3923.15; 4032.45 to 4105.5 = -0.3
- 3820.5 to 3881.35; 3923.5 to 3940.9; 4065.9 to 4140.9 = 3.1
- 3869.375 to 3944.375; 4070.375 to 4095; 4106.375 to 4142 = -2.3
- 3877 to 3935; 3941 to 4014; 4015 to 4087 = 3.6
